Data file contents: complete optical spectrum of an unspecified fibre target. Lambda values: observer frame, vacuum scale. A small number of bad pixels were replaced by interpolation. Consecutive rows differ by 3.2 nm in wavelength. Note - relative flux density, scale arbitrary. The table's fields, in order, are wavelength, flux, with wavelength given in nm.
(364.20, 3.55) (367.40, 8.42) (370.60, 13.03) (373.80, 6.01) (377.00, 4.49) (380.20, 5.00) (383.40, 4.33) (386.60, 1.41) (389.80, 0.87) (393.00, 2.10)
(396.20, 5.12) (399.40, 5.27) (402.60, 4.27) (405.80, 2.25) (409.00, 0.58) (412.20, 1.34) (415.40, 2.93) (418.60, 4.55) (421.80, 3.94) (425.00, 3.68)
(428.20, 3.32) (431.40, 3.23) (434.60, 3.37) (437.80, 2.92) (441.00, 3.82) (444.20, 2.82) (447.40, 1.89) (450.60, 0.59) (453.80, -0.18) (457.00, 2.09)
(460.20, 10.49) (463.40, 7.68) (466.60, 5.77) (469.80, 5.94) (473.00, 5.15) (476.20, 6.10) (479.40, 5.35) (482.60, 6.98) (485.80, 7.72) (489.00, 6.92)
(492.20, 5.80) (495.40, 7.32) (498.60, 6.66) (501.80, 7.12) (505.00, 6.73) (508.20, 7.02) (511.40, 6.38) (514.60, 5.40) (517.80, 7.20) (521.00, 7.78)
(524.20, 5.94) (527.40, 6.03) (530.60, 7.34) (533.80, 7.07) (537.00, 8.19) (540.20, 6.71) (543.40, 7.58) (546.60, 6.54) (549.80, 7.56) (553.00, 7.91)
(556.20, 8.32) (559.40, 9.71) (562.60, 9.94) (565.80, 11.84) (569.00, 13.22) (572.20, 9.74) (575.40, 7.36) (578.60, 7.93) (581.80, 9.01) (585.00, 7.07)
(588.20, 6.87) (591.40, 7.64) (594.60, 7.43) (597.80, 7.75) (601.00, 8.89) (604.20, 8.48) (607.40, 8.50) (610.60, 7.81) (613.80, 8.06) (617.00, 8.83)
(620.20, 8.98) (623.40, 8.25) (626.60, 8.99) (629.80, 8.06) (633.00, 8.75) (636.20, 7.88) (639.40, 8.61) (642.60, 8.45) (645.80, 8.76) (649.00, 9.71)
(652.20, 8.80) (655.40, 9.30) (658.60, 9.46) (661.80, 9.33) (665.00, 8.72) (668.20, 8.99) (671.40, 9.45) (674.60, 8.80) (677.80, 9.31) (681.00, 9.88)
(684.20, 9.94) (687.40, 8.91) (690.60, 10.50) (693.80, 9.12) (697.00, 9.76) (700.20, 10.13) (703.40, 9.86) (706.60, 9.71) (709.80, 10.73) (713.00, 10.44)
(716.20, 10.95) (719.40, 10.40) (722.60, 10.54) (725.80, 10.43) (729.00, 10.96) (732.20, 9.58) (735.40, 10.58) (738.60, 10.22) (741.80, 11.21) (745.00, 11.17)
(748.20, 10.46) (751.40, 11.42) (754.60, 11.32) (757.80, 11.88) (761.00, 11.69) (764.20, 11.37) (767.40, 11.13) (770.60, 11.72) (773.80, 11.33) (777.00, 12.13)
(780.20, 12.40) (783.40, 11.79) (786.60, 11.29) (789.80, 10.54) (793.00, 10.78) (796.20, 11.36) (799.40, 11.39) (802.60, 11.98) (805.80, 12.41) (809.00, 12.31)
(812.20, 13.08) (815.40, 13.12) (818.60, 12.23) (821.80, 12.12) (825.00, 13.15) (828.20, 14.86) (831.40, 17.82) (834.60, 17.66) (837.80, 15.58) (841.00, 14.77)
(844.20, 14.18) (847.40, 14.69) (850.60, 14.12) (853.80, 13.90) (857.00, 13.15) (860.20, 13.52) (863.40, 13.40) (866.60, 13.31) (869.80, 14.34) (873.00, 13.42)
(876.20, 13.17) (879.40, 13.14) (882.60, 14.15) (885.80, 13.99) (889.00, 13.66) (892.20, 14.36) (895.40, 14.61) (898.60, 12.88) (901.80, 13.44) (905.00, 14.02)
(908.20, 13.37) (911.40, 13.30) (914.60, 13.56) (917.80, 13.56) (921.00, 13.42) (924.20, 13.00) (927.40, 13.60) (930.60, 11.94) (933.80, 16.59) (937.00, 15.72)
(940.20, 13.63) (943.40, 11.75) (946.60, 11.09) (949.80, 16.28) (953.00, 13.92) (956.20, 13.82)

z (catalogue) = 0.269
